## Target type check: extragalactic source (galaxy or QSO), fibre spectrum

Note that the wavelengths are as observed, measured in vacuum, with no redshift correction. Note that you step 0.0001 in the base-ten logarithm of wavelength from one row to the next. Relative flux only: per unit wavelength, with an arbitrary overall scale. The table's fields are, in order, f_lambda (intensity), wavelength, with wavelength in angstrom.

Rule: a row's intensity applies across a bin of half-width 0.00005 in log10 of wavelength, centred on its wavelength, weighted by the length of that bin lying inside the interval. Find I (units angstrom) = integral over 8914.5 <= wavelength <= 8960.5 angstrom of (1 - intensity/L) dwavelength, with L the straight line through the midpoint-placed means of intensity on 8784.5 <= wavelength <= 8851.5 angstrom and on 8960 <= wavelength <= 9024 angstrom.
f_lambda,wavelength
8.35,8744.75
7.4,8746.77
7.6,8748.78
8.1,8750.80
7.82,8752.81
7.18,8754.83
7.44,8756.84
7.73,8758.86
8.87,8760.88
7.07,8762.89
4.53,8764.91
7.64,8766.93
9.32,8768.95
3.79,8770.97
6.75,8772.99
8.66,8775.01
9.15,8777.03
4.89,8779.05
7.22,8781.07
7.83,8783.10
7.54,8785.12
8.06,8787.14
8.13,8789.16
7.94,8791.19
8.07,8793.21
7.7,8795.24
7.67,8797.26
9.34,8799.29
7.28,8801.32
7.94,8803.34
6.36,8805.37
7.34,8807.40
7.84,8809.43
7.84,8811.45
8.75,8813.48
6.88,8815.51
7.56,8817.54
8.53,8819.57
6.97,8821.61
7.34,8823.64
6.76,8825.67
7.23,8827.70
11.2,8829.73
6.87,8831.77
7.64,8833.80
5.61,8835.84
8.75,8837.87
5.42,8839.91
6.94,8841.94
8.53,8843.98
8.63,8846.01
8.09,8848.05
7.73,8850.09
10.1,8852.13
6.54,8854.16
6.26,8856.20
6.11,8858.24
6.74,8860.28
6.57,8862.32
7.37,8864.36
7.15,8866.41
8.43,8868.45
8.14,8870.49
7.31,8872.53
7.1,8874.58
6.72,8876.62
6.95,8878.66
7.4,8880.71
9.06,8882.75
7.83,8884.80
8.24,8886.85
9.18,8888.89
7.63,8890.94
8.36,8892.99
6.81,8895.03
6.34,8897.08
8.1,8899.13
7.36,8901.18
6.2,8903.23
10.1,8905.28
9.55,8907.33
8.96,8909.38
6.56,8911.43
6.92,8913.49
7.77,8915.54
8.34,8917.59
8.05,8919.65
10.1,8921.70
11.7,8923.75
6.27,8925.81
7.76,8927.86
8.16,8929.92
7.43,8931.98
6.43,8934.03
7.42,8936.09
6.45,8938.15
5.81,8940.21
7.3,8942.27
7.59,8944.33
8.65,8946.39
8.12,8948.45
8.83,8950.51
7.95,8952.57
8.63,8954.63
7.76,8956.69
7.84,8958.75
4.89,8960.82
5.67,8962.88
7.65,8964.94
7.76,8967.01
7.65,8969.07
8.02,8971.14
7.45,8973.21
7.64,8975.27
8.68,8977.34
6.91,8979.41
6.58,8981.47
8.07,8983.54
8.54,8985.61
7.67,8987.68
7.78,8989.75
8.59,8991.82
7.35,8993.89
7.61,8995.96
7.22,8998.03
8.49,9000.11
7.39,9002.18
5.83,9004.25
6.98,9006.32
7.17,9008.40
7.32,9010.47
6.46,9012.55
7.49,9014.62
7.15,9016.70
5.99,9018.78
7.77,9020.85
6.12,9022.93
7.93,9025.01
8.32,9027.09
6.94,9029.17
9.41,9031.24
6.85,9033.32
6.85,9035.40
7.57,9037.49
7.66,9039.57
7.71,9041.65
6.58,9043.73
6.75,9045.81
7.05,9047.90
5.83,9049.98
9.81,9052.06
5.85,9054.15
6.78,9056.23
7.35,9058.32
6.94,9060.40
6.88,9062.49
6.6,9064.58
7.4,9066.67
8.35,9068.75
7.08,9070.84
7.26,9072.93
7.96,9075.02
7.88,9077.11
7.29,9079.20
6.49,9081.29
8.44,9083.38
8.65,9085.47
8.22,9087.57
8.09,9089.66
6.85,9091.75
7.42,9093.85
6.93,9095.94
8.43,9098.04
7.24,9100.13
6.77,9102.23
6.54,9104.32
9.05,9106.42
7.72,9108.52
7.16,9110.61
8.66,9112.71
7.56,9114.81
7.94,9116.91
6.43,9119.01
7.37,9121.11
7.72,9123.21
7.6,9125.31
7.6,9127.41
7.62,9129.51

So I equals -2.8 angstrom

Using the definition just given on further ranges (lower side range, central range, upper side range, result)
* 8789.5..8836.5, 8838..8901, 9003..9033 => 0.18 angstrom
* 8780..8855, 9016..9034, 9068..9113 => 0.61 angstrom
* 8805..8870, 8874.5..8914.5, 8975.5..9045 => -1.59 angstrom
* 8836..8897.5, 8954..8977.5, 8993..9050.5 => -0.24 angstrom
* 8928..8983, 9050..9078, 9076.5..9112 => 0.87 angstrom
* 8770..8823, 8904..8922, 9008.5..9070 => -2.42 angstrom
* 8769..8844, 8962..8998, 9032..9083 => -1.48 angstrom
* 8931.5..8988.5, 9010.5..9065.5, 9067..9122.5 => 2.69 angstrom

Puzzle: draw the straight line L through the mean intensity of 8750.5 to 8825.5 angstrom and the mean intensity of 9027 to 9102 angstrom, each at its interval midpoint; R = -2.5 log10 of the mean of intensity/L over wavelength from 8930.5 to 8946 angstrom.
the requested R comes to 0.07 mag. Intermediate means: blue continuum 7.53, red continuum 7.42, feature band 7.02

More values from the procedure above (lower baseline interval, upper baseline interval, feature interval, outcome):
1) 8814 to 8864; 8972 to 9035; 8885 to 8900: -0.049 mag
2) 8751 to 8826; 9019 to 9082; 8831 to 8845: 0.054 mag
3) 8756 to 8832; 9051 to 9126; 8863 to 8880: 0.028 mag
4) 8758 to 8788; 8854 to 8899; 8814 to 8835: -0.053 mag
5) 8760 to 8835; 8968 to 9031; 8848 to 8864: 0.047 mag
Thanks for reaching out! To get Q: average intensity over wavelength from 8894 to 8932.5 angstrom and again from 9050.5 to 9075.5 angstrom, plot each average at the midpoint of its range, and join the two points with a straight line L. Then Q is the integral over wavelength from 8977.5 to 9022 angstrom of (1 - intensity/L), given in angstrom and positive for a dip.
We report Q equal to 1.4 angstrom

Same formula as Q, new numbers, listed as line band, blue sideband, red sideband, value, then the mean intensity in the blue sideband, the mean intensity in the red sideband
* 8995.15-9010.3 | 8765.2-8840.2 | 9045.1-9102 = 0.4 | 7.55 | 7.39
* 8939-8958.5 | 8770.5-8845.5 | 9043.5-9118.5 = -0.9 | 7.56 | 7.44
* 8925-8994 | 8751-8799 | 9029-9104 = -0.9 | 7.48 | 7.39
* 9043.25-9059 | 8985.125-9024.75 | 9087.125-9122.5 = 0.9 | 7.31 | 7.54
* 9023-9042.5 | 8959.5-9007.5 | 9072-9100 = -0.2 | 7.41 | 7.67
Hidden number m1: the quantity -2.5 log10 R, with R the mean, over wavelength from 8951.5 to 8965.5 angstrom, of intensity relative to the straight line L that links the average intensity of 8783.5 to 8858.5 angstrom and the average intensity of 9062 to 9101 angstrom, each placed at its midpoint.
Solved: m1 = 0.06 mag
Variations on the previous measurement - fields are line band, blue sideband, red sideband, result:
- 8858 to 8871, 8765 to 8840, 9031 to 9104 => 0.039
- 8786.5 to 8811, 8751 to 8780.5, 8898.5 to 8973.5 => -0.068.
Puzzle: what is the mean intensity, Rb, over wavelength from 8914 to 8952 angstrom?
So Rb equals 7.89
